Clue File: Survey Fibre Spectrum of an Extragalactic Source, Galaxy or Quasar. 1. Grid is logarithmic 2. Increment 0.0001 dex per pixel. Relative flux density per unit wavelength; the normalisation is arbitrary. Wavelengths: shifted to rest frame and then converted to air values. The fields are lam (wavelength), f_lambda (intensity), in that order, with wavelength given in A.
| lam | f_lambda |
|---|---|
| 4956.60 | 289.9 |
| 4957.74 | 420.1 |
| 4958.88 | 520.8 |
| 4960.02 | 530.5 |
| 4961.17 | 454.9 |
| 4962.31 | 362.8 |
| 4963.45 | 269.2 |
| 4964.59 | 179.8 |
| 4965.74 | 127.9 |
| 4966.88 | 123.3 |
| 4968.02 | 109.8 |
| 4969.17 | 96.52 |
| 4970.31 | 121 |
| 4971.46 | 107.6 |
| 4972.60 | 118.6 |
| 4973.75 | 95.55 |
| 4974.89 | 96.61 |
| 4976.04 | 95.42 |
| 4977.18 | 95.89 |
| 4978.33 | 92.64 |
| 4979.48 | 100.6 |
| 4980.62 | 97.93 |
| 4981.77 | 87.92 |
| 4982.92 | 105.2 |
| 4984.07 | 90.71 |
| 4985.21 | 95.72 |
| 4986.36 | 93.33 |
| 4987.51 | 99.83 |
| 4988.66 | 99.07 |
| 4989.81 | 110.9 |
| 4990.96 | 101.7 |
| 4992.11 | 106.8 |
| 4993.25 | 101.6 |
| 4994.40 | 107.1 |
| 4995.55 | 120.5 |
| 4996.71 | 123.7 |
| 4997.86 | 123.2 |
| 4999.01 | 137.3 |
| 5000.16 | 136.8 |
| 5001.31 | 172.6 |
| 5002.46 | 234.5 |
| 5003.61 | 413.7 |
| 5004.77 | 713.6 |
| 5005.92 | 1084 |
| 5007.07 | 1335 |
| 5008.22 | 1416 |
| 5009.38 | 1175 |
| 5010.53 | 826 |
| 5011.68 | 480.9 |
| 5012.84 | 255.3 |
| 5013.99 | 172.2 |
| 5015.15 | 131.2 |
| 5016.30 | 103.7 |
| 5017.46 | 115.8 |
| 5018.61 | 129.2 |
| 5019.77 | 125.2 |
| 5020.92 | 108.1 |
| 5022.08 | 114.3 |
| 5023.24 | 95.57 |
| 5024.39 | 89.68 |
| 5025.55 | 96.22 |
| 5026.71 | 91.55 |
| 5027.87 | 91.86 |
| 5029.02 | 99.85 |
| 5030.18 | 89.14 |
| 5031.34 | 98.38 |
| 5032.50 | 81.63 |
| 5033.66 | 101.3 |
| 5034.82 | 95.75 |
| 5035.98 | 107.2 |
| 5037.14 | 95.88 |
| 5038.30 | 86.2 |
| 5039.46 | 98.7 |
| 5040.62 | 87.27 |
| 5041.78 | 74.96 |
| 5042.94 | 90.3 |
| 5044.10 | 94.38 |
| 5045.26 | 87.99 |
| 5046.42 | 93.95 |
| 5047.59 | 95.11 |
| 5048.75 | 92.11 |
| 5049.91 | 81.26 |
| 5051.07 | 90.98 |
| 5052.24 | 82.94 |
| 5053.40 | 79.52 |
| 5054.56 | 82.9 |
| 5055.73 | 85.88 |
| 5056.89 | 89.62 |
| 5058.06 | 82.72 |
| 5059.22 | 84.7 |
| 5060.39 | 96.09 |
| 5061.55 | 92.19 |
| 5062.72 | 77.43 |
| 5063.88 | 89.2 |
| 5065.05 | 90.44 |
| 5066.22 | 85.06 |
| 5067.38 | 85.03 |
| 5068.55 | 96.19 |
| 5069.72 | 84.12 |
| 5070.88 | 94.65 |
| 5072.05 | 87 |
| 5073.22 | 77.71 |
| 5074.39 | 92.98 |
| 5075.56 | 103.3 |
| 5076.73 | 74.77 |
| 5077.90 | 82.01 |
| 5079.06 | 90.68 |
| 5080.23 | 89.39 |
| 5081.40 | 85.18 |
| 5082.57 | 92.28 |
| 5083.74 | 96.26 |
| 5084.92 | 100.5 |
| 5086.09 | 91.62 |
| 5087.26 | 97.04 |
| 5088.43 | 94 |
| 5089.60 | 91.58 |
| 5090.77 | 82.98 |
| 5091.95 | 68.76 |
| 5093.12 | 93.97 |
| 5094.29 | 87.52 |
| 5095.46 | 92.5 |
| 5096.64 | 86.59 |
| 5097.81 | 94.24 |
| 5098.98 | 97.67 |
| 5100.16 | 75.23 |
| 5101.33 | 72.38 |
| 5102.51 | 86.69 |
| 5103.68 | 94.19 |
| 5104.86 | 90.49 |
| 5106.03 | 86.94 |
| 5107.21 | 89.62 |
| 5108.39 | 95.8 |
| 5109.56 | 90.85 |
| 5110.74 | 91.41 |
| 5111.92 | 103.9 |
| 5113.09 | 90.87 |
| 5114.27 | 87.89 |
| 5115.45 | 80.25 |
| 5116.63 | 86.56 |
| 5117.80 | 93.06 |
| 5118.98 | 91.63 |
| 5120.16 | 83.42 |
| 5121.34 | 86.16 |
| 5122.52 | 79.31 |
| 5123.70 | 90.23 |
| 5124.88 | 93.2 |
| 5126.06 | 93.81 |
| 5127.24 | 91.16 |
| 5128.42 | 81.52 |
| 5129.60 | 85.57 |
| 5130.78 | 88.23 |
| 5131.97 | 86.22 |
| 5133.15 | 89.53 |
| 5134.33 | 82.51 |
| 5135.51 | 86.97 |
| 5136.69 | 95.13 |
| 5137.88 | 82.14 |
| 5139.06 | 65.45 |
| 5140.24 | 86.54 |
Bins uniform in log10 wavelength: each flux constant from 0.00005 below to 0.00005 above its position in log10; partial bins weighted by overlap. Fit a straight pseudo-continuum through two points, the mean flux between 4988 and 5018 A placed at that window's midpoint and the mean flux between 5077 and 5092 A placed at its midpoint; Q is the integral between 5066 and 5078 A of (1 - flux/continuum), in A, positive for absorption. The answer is 4.1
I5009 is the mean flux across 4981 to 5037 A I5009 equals 250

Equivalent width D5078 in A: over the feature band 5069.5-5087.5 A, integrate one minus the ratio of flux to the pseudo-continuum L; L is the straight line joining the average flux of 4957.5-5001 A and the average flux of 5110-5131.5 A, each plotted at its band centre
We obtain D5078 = 3.2 A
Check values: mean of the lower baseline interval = 157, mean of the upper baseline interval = 88.8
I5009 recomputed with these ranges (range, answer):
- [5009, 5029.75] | 229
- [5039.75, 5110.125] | 88.4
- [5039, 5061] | 87.9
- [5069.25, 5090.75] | 90.1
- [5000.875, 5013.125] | 755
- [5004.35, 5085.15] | 186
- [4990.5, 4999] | 114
